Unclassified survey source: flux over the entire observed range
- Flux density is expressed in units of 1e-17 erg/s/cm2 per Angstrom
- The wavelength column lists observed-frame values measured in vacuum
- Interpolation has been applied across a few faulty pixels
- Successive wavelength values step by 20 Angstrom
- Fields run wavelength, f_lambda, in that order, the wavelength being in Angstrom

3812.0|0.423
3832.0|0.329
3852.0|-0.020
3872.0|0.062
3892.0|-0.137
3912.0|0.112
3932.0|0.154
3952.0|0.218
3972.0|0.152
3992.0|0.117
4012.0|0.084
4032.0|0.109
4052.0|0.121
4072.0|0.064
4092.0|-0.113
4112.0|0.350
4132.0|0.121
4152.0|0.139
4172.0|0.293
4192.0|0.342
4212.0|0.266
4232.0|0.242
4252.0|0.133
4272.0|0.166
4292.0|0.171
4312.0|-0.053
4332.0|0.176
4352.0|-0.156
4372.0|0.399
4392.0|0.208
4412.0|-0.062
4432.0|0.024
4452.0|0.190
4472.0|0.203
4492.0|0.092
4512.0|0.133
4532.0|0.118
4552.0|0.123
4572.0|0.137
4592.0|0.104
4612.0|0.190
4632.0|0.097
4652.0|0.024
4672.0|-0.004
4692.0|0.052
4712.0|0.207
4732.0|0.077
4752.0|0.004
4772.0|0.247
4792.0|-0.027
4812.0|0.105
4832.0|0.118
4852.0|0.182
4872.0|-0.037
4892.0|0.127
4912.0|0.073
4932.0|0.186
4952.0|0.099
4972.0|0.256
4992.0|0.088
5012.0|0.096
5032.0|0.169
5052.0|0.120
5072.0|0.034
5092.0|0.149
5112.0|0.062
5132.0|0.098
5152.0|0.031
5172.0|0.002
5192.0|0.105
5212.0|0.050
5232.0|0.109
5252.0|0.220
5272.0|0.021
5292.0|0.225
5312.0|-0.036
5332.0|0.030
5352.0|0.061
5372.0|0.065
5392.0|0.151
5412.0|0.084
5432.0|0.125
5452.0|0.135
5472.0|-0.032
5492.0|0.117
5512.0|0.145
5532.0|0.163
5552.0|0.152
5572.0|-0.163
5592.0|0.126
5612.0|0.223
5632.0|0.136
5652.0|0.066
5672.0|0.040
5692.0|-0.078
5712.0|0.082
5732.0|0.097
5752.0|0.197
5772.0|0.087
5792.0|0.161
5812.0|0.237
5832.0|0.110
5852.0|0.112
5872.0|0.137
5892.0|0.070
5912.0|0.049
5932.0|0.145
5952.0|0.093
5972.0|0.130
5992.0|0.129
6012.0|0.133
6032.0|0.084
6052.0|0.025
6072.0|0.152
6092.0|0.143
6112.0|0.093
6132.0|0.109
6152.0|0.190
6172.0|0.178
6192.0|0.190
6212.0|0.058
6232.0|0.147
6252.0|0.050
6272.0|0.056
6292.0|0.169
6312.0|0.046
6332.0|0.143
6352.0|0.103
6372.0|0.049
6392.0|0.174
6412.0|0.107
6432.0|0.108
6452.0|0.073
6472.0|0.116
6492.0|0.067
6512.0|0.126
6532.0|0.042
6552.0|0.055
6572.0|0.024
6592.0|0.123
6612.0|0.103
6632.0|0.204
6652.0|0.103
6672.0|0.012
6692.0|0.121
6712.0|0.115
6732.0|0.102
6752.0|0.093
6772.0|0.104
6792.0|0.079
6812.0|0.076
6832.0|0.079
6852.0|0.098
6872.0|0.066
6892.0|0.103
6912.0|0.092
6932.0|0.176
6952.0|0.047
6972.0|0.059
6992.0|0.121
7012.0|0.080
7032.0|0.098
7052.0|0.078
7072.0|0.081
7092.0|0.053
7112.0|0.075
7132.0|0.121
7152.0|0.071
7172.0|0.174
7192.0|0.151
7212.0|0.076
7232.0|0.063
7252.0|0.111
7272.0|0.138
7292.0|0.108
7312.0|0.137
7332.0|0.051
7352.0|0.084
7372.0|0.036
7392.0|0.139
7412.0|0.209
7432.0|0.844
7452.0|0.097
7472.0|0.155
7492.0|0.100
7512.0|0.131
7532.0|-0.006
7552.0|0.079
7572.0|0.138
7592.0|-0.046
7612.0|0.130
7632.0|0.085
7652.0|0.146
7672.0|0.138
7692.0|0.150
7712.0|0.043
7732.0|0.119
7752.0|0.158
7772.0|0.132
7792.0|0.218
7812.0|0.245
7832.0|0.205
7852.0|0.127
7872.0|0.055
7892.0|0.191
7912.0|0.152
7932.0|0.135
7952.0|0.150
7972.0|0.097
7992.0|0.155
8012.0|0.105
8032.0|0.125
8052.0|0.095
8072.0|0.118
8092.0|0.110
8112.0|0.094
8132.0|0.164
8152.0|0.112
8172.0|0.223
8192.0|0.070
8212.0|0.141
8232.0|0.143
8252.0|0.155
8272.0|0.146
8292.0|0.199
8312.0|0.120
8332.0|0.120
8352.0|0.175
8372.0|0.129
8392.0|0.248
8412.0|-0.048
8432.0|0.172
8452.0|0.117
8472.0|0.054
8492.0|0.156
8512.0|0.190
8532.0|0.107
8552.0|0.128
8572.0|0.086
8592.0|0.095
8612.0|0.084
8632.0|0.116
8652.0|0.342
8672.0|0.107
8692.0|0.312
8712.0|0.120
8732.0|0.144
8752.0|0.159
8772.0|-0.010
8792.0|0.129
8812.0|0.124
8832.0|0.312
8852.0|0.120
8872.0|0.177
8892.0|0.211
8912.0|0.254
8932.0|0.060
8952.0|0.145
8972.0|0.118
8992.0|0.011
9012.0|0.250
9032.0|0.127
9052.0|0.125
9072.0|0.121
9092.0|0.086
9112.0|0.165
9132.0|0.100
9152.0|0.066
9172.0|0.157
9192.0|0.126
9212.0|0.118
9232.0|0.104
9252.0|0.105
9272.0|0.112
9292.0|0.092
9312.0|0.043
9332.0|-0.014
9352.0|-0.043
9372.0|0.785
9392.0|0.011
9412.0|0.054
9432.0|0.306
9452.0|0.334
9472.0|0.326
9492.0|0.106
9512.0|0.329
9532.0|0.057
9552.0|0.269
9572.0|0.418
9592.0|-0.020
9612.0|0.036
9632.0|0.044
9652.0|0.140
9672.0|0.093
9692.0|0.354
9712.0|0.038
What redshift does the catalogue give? 0.99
